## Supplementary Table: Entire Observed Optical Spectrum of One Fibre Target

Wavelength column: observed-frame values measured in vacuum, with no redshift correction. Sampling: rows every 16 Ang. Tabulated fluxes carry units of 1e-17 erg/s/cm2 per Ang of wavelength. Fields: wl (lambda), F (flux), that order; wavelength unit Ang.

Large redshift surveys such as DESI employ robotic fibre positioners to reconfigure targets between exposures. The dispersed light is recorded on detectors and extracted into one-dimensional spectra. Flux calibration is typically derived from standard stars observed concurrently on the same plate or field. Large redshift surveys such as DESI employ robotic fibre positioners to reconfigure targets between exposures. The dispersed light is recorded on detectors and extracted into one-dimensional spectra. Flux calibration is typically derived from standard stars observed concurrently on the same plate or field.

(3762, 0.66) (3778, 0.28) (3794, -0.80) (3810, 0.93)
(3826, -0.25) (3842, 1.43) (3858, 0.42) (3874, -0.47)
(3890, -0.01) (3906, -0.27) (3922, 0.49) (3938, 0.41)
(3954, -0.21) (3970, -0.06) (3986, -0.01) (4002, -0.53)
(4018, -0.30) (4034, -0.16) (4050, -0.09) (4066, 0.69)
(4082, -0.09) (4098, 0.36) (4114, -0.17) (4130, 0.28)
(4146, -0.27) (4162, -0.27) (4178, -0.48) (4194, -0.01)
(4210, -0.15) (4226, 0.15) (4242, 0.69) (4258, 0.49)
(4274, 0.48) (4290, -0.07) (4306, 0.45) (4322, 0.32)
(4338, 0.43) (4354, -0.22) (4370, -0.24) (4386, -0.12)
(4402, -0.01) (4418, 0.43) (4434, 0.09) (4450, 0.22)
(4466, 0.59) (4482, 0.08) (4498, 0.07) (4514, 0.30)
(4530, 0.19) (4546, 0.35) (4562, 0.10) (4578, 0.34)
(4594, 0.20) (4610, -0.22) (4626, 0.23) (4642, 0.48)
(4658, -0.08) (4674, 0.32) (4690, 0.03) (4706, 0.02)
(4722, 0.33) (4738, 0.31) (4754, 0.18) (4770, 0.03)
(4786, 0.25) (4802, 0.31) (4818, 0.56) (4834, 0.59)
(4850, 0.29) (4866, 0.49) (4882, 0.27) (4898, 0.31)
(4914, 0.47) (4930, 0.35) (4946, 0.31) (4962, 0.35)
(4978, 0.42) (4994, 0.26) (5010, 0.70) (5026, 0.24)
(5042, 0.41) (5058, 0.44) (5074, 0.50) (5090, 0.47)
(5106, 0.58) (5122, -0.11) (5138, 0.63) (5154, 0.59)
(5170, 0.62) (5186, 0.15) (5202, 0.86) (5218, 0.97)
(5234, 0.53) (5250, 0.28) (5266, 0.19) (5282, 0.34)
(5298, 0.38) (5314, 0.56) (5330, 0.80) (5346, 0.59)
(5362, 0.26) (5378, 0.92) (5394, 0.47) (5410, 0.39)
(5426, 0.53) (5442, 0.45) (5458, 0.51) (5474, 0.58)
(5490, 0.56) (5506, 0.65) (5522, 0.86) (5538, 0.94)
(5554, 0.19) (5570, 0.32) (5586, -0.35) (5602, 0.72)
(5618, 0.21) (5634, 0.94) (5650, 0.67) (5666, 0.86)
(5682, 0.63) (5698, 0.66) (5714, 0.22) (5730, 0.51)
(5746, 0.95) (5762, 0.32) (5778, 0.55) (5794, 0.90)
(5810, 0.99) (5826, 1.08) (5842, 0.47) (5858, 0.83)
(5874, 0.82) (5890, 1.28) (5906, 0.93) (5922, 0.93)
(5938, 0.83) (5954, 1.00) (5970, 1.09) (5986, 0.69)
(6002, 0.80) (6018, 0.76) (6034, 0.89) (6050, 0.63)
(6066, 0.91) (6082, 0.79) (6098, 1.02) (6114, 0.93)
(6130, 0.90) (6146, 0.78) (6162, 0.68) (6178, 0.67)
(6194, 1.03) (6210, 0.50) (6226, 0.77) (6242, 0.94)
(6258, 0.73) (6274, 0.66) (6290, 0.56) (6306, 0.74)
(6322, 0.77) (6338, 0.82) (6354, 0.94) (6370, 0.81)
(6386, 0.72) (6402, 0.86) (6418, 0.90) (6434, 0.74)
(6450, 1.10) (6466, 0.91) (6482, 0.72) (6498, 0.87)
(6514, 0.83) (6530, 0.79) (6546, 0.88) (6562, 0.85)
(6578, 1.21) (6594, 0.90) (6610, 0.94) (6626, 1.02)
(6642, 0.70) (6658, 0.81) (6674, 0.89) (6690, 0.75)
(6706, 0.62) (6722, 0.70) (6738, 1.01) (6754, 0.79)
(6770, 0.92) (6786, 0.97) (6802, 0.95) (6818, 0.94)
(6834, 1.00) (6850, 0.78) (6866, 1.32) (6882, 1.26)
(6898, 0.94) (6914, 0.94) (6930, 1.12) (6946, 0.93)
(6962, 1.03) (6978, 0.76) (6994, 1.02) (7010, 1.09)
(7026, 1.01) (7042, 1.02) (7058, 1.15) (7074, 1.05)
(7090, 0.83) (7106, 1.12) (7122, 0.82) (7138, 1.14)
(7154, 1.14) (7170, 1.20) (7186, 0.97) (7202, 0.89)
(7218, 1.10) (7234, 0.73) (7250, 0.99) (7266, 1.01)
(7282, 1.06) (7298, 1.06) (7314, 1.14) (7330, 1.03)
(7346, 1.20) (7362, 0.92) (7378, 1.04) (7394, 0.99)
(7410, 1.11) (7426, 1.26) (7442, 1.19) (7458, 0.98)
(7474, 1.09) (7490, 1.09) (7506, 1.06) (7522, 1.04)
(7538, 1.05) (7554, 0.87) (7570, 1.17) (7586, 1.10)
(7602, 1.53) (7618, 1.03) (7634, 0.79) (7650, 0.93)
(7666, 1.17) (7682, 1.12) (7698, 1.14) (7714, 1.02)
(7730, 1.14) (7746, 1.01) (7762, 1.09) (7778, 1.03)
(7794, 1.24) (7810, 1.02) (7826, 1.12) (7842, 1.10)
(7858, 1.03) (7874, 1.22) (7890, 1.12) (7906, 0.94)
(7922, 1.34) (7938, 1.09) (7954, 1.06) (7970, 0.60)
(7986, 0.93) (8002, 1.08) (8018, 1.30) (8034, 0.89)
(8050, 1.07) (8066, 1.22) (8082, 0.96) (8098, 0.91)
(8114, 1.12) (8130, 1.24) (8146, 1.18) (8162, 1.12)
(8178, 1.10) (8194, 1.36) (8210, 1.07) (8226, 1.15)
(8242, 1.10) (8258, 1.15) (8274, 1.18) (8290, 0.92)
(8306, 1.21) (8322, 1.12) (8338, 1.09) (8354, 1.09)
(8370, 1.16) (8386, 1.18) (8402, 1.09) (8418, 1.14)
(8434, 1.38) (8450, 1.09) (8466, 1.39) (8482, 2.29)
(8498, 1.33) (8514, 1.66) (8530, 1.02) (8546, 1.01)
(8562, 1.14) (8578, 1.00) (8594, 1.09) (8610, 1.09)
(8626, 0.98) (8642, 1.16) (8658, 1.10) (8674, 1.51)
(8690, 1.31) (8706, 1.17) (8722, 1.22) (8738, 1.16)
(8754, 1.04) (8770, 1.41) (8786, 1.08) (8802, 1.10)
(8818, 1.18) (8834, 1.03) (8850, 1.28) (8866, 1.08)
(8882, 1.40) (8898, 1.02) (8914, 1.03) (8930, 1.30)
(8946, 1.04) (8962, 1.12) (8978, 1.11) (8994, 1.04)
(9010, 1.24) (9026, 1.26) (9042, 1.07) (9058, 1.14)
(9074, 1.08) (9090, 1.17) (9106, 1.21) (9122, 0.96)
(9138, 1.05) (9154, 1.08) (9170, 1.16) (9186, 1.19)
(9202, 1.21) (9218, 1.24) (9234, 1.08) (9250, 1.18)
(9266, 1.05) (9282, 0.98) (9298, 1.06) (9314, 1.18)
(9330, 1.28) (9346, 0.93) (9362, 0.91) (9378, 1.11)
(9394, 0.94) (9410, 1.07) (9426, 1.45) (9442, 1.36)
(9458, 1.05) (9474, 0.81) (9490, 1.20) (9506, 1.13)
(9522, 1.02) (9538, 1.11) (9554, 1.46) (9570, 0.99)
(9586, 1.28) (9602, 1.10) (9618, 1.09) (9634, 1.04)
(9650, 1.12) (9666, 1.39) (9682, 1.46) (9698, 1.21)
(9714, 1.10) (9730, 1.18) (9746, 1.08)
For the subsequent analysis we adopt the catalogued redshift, 0.29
